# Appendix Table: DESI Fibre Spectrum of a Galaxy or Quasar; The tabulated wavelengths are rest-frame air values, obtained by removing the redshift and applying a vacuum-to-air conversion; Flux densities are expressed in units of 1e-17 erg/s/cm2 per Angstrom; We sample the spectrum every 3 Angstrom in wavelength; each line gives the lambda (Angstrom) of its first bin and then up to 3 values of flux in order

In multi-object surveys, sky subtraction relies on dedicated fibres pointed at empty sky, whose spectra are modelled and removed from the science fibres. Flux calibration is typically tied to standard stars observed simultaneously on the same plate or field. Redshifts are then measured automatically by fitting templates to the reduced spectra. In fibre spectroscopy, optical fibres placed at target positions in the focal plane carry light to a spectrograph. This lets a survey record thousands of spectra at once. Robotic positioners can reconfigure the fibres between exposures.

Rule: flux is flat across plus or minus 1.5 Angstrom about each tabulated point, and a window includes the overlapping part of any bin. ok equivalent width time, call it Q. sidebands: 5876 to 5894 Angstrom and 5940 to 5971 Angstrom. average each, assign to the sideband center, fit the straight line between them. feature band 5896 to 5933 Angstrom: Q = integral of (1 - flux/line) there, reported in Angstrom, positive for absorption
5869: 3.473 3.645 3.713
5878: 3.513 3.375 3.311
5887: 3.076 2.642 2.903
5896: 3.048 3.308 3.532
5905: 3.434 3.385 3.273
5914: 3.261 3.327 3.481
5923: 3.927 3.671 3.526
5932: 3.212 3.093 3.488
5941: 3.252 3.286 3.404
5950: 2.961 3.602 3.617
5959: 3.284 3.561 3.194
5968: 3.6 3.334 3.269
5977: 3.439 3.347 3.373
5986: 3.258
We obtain -2.1 Angstrom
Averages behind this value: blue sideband 3.16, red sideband 3.38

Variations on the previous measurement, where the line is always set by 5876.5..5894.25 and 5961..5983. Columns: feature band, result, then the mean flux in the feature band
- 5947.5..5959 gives -0.16 Angstrom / 3.38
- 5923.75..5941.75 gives -0.70 Angstrom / 3.4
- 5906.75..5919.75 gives -0.43 Angstrom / 3.33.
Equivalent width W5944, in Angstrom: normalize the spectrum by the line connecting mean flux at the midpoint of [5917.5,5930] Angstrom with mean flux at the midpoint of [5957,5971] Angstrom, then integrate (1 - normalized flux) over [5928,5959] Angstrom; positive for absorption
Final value 1.6 Angstrom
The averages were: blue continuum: 3.63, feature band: 3.34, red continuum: 3.41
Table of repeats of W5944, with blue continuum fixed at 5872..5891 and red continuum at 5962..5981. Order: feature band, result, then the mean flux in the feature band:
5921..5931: -0.97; 3.67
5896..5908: -0.15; 3.37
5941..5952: 0.40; 3.24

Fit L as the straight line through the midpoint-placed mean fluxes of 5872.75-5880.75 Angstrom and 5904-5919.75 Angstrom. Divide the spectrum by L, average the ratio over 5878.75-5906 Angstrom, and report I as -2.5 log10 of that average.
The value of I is 0.09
